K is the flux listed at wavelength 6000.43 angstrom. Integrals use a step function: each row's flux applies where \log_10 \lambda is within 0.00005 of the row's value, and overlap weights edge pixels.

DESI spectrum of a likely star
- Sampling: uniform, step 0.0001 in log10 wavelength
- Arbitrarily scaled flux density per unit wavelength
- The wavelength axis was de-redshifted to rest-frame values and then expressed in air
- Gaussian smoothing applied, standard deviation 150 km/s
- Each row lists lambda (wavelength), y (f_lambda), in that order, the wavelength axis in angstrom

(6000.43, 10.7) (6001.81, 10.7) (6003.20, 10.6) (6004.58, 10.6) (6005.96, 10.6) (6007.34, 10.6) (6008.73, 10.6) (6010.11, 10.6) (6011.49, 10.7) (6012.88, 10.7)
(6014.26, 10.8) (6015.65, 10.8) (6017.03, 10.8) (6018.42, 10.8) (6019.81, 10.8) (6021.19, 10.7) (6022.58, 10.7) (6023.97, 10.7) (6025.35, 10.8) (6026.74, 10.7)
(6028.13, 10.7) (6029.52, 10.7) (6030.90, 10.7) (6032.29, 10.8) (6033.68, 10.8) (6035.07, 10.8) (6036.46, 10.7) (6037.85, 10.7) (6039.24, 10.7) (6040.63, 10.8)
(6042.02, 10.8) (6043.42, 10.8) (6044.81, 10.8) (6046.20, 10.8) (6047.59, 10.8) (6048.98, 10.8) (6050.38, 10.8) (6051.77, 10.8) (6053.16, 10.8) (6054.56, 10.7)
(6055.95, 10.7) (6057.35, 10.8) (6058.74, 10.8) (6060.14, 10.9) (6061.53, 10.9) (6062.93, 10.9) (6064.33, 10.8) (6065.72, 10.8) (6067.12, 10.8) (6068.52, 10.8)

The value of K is 10.7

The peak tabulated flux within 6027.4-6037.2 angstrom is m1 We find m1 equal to 10.8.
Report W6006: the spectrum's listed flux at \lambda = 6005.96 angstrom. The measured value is 10.6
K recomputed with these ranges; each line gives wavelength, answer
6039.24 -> 10.7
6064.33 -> 10.8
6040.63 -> 10.8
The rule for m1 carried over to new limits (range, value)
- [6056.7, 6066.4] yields 10.9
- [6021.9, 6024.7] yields 10.7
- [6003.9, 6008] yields 10.6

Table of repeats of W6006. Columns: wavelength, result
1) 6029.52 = 10.7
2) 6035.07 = 10.8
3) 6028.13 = 10.7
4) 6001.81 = 10.7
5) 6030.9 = 10.7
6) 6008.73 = 10.6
